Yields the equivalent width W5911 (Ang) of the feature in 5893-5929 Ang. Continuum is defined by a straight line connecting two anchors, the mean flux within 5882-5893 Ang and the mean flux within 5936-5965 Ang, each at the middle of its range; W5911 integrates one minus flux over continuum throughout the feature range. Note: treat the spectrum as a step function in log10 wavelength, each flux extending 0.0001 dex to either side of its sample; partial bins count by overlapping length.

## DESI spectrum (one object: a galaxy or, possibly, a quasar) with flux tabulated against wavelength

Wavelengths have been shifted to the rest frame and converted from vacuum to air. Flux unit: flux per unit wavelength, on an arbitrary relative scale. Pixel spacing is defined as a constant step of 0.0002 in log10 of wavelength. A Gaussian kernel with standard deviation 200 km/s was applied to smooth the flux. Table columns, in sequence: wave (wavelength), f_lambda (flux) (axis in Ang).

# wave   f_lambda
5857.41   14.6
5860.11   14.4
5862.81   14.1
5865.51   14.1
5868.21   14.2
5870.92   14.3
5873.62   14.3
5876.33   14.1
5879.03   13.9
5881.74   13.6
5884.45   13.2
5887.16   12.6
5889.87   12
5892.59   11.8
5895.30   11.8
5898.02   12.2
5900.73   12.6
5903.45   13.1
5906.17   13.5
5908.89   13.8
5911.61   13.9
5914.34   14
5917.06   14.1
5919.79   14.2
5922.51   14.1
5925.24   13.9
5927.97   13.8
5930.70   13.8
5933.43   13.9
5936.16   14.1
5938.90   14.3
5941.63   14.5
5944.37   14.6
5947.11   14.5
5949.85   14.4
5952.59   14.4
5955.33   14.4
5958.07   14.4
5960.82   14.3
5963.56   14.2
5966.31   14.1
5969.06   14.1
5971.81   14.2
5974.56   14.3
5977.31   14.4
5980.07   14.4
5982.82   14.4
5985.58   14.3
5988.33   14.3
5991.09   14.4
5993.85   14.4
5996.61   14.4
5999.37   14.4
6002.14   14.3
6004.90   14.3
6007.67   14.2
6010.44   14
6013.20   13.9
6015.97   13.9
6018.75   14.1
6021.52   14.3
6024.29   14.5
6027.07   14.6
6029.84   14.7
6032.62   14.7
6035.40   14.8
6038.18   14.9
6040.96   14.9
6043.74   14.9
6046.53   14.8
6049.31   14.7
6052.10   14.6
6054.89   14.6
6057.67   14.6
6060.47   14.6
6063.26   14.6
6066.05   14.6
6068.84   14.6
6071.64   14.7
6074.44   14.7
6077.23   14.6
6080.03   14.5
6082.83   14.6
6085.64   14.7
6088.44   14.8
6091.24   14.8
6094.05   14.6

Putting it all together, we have -0.4 Ang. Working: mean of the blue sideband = 12.6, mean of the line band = 13.4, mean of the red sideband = 14.4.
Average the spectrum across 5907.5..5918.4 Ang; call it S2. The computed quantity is 13.9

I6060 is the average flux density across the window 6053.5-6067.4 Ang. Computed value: 14.6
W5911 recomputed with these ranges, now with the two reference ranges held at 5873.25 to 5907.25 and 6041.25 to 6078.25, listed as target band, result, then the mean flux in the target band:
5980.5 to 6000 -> -0.6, 14.4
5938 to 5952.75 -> -1.0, 14.5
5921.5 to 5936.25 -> -0.6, 13.9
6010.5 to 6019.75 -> 0.2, 14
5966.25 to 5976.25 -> -0.3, 14.2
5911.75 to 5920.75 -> -0.6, 14.1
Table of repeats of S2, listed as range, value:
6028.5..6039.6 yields 14.8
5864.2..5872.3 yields 14.2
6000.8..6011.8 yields 14.2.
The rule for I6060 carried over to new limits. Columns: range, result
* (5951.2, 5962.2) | 14.4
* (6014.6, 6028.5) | 14.3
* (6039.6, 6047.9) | 14.9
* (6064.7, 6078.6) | 14.6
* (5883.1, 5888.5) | 12.9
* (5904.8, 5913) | 13.7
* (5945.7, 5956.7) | 14.4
